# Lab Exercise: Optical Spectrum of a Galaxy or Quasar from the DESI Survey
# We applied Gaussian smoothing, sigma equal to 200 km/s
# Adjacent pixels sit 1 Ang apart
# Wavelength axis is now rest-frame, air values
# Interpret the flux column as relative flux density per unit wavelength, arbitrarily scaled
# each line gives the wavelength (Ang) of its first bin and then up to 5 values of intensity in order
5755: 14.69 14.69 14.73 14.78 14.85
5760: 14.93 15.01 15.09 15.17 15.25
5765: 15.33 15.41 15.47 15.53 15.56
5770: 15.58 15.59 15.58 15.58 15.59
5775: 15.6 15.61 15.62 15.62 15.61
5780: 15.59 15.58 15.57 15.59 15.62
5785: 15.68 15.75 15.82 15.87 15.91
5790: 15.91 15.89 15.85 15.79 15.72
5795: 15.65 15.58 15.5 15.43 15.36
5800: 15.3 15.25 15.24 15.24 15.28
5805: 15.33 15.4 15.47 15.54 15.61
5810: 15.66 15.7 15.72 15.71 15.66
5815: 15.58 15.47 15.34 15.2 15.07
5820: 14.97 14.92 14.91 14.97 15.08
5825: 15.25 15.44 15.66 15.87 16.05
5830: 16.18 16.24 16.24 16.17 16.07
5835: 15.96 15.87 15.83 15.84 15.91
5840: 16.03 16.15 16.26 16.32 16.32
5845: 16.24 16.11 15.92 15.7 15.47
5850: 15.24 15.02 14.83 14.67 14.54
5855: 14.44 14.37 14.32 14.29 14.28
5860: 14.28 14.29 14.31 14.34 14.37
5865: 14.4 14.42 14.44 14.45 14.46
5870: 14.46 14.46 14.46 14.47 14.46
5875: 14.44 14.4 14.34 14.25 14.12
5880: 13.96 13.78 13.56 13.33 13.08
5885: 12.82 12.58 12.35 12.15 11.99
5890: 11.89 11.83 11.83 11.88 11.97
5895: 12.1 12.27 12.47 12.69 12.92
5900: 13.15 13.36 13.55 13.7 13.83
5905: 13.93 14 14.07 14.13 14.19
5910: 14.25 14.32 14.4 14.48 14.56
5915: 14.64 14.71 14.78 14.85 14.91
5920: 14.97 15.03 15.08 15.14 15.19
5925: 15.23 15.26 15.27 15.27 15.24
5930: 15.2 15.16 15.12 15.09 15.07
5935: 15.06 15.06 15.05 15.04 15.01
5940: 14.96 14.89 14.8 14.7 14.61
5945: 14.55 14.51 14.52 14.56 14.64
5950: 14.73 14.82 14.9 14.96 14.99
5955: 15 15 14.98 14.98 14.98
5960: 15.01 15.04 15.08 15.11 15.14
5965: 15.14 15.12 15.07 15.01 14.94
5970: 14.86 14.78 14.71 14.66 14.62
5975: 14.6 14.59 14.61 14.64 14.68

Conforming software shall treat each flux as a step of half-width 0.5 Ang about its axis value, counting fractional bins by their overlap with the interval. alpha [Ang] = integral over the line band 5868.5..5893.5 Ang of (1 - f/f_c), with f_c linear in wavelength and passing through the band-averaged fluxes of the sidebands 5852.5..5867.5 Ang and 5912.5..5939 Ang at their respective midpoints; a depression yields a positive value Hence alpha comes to 2.0 Ang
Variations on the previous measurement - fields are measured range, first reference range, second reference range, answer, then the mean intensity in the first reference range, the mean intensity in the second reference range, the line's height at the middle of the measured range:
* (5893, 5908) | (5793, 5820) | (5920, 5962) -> 2.0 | 15.5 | 15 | 15.1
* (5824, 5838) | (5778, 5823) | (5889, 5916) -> -1.0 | 15.5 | 13.3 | 14.9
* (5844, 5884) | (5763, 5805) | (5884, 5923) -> -1.0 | 15.6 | 13.5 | 14.2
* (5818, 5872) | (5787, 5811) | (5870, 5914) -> -2.7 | 15.6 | 13.4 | 14.5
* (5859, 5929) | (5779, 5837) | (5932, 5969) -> 5.9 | 15.6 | 14.9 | 15.2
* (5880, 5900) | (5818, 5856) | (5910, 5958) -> 3.5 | 15.6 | 14.9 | 15.2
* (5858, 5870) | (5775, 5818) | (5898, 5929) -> 0.4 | 15.6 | 14.4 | 14.9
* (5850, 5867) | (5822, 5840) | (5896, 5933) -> 0.9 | 15.8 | 14.4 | 15.3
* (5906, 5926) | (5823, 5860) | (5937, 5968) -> 0.6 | 15.5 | 14.9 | 15.1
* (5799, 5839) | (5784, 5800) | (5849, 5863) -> -0.9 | 15.7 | 14.6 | 15.2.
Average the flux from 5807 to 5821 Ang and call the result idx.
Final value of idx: 15.5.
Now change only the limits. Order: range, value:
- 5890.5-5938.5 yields 14.2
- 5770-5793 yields 15.7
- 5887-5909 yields 12.9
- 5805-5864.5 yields 15.4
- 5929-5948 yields 14.9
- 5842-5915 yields 14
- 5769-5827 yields 15.5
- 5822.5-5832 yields 15.7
